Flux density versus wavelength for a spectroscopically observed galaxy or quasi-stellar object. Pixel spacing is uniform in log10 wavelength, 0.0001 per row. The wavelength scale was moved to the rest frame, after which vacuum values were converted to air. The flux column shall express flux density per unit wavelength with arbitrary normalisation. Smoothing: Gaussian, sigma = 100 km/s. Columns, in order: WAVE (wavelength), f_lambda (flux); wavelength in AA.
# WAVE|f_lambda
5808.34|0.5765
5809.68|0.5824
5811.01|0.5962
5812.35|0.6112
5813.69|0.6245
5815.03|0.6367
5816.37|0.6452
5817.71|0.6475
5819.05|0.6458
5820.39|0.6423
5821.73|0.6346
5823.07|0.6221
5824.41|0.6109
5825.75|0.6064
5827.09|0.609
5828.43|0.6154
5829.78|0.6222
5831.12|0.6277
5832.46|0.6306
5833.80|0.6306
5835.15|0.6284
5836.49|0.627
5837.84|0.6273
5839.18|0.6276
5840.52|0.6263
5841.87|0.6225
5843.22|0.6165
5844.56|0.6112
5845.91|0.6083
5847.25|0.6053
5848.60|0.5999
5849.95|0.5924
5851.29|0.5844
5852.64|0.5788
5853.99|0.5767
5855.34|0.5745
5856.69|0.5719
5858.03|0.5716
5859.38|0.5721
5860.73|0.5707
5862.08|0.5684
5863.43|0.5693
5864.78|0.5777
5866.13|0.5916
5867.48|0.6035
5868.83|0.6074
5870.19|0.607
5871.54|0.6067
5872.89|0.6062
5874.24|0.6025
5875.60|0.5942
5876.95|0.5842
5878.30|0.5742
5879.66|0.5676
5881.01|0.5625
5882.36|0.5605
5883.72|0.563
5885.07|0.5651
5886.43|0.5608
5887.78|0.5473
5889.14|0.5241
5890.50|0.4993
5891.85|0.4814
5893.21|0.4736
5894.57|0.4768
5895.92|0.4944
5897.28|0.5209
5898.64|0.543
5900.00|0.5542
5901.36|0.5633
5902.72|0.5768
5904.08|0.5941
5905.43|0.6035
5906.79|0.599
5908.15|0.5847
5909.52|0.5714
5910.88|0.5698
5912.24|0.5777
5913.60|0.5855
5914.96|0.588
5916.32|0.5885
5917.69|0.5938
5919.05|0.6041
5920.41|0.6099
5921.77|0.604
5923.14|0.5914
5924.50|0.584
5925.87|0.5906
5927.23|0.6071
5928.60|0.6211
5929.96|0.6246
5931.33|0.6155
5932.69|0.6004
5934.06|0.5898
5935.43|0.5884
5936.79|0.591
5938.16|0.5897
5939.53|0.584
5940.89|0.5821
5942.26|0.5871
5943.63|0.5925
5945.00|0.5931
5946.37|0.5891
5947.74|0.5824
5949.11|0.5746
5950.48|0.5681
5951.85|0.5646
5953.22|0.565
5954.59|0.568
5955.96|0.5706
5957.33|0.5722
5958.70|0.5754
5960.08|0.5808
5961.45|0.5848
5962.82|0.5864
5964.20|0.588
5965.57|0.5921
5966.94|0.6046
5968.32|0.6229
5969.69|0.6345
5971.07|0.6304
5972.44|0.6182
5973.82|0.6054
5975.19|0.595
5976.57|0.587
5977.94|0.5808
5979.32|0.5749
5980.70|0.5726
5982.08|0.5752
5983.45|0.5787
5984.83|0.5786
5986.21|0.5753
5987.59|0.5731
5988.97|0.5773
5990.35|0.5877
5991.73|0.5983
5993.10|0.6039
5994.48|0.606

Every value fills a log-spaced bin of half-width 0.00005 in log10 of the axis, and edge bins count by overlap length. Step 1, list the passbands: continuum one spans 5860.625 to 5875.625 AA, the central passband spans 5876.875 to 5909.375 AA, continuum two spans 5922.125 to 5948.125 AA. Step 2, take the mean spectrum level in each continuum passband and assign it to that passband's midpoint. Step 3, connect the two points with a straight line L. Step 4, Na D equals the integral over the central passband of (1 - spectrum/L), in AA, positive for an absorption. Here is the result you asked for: 2.46 AA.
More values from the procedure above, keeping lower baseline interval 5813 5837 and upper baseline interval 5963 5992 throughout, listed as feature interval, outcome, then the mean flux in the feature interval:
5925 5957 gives 0.7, 0.588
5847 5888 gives 2.4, 0.581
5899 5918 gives 0.9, 0.581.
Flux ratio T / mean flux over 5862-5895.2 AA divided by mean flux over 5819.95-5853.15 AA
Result 0.91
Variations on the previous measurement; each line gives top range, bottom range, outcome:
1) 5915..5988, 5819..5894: 1.00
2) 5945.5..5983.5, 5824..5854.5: 0.96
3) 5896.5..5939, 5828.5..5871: 0.98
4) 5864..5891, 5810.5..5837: 0.92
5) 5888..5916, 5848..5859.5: 0.95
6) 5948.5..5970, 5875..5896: 1.08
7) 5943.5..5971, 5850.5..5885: 1.01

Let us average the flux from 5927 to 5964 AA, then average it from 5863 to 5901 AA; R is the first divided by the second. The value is 1.05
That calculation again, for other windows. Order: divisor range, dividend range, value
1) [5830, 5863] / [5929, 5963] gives 0.97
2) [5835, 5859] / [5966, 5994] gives 0.99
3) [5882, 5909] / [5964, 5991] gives 1.09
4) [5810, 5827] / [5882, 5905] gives 0.86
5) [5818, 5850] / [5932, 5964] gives 0.94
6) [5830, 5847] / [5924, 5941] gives 0.96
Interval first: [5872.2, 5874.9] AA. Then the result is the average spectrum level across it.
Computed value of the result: 0.605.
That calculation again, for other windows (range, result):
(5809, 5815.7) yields 0.61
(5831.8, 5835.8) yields 0.629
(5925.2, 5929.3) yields 0.607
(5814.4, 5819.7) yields 0.644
